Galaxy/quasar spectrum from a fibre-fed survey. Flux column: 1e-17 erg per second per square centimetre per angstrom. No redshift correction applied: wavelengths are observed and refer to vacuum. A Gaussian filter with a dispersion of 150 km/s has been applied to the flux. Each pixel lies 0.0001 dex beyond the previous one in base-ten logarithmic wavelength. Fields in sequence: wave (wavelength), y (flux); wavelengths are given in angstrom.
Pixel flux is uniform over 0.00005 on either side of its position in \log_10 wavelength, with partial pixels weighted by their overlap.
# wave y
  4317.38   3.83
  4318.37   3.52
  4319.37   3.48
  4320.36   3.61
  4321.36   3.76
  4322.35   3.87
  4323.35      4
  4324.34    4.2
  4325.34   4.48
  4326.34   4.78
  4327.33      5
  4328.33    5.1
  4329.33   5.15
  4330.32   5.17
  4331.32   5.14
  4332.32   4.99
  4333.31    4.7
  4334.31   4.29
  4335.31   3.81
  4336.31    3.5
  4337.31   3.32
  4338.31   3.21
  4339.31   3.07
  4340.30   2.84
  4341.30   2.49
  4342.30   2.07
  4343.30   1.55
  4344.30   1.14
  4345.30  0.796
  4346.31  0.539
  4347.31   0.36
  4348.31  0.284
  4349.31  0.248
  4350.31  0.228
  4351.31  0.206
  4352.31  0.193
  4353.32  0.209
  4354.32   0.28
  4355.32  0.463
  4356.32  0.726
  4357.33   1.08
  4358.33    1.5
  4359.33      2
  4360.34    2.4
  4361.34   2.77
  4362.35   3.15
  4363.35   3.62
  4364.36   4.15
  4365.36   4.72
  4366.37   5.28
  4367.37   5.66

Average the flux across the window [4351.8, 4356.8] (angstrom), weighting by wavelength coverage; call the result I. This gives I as 0.373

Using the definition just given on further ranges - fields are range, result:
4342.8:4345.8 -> 1.16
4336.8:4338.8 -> 3.26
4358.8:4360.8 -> 2.18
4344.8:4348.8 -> 0.494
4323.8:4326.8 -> 4.47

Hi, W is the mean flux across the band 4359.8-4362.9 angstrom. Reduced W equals 2.78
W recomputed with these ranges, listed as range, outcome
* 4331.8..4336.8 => 4.26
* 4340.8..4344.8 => 1.81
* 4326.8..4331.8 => 5.11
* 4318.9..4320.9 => 3.55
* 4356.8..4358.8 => 1.28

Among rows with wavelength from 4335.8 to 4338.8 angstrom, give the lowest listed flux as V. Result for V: 3.21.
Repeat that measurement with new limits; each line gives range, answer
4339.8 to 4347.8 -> 0.36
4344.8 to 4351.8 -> 0.206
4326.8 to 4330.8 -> 5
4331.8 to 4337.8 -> 3.32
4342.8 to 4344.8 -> 1.14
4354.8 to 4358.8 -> 0.463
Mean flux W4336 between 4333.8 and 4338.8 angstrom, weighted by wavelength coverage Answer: 3.62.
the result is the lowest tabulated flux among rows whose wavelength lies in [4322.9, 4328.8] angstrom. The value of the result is 4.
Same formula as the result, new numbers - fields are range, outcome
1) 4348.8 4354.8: 0.193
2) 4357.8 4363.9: 1.5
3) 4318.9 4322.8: 3.48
